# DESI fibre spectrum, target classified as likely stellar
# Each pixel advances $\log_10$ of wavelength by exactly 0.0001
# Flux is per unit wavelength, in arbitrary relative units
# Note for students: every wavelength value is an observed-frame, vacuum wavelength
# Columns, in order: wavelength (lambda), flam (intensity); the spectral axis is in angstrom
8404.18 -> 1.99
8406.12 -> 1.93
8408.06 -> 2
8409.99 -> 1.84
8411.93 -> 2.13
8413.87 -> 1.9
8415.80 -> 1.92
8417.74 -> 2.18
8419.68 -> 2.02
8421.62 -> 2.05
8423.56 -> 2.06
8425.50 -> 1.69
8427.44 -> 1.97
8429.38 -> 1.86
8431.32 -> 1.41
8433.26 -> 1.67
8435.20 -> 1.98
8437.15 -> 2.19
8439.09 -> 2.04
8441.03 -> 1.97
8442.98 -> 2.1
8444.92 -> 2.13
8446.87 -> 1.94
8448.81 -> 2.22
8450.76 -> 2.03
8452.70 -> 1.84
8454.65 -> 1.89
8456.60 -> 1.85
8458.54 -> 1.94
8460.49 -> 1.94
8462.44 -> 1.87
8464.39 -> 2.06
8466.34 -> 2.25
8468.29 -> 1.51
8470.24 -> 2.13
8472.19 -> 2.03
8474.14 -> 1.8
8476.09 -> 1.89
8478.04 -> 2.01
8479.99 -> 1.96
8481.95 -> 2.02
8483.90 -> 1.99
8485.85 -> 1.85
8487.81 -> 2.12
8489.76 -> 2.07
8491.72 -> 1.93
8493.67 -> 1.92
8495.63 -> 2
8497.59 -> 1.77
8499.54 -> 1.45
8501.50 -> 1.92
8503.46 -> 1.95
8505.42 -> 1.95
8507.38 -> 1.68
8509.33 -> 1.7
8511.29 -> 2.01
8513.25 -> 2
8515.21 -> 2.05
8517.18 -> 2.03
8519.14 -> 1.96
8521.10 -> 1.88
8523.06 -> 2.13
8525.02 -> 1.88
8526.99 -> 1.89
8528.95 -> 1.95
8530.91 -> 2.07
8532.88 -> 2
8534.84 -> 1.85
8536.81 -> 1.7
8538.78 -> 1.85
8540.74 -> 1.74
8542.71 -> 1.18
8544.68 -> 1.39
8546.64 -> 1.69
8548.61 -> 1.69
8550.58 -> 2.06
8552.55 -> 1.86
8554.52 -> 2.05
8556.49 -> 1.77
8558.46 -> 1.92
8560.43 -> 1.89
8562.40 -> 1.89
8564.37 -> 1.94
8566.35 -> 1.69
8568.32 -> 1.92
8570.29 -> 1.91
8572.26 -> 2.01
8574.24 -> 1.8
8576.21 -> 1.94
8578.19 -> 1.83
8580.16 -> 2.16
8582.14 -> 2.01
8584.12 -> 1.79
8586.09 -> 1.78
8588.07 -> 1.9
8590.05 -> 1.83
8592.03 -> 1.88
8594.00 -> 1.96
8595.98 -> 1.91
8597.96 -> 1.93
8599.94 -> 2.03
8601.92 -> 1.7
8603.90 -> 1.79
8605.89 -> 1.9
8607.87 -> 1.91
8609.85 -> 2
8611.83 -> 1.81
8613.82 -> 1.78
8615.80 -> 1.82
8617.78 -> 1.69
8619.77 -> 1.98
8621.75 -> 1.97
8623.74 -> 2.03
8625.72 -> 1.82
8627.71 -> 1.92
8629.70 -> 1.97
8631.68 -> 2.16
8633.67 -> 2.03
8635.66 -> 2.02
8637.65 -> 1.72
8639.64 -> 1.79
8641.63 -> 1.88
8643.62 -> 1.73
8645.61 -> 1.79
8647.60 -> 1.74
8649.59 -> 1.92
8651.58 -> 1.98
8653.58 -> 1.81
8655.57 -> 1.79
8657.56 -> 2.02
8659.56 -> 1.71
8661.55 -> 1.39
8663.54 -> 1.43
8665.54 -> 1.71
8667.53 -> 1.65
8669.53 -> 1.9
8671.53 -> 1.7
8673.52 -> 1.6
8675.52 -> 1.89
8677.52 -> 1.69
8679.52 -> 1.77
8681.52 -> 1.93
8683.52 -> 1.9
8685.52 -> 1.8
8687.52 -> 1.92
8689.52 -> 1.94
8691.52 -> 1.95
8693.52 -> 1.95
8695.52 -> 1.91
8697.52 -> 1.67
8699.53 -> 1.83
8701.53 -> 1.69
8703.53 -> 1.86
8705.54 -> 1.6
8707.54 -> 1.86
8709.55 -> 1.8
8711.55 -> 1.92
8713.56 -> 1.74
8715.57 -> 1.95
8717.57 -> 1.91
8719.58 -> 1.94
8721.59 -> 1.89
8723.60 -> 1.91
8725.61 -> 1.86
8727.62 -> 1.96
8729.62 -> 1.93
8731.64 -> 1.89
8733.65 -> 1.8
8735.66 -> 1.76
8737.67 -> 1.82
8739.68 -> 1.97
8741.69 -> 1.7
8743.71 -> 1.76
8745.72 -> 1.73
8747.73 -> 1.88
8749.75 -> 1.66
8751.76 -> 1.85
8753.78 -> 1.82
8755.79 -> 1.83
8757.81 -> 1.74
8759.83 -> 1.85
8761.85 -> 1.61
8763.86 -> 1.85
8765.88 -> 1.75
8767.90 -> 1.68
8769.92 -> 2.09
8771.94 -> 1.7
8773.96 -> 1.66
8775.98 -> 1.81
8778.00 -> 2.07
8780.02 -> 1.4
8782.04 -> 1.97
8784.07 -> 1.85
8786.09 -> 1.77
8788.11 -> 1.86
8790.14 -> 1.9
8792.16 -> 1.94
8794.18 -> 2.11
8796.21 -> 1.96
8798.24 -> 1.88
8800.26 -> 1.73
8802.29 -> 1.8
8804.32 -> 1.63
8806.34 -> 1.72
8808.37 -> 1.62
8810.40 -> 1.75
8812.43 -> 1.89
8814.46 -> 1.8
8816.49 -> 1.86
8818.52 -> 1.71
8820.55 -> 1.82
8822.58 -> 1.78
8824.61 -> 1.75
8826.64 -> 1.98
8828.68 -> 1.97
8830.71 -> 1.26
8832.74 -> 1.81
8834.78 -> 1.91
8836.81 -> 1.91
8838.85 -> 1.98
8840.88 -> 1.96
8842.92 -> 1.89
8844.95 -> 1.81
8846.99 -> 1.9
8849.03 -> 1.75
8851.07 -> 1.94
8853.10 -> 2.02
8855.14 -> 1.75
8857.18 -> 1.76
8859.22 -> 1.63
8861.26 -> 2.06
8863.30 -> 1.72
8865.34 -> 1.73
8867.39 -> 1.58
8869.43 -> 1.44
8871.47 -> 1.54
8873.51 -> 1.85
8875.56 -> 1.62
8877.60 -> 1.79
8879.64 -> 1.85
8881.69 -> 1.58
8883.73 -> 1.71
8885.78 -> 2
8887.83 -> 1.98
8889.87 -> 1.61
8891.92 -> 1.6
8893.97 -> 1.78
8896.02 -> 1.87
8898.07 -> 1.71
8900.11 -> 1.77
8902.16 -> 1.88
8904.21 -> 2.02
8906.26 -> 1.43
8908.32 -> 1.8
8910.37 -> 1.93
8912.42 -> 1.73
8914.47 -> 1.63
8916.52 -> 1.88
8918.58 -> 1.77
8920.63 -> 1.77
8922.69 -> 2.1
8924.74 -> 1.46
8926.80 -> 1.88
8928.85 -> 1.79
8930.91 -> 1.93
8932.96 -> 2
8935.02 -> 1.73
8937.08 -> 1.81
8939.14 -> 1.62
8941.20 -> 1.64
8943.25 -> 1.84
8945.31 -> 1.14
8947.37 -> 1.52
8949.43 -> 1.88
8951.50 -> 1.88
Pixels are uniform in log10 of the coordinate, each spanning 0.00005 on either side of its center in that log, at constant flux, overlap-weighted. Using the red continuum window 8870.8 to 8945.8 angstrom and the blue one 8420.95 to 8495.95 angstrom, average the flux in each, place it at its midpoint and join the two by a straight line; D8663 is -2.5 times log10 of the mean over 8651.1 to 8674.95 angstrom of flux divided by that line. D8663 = 0.09 mag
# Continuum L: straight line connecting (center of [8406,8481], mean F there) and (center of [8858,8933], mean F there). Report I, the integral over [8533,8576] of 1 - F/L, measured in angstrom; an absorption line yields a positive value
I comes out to 2.3 angstrom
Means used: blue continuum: 1.95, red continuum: 1.77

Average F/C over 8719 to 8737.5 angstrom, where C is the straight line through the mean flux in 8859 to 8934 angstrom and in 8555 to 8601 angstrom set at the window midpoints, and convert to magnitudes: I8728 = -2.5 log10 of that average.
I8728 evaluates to -0.02 mag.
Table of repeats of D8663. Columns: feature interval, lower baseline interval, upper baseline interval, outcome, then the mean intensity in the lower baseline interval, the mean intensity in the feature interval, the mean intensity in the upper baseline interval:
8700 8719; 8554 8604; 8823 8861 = 0.028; 1.89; 1.82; 1.84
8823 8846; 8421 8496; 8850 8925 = -0.028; 1.95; 1.84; 1.77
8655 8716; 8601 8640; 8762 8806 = 0.046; 1.89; 1.79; 1.82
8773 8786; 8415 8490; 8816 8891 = 0.017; 1.96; 1.79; 1.79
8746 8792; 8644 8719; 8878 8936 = -0.002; 1.8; 1.8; 1.79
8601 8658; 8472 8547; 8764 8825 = -0.016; 1.88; 1.88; 1.81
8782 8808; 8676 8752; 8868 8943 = -0.022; 1.84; 1.85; 1.76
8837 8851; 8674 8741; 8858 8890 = -0.078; 1.85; 1.89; 1.73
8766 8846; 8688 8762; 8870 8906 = -0.013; 1.83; 1.82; 1.76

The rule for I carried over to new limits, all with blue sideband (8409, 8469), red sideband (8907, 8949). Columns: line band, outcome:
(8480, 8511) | 0.6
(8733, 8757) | 0.3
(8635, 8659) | 0.3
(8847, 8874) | 0.3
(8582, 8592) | 0.2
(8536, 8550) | 2.1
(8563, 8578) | 0.1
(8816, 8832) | 0.2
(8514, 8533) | -0.7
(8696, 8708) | 0.6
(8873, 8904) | -0.2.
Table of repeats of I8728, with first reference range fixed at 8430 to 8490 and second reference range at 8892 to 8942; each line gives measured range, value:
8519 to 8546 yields 0.07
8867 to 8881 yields 0.08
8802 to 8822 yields 0.04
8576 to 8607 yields 0.01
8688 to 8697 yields -0.03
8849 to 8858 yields -0.03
